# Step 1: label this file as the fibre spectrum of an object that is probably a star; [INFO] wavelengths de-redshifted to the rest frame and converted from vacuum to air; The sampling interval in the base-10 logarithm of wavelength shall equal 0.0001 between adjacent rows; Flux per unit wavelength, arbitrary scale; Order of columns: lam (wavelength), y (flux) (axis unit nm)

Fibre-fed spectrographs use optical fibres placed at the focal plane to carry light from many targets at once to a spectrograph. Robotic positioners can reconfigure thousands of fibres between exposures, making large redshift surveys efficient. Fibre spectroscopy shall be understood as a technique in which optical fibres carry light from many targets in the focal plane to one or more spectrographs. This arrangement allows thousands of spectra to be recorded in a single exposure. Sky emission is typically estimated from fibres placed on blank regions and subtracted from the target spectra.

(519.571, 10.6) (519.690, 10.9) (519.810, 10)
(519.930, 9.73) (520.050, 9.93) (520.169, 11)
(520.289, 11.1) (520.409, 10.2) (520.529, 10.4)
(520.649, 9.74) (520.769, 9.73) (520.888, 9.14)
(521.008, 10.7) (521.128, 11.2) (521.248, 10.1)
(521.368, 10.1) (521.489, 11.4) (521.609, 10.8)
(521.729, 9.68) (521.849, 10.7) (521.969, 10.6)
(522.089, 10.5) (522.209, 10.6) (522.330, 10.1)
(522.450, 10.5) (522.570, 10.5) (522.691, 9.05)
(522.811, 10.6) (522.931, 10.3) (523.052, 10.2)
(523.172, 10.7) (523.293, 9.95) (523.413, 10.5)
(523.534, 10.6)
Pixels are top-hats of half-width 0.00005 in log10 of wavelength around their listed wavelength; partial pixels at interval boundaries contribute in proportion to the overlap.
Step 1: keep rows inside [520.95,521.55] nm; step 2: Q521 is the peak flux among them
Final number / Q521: 11.4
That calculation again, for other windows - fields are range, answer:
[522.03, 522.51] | 10.6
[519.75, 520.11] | 10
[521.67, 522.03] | 10.7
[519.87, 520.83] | 11.1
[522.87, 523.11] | 10.3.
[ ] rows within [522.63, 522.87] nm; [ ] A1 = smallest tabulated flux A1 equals 9.05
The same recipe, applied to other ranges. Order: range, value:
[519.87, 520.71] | 9.73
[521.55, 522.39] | 9.68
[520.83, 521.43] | 9.14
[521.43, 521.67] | 10.8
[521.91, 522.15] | 10.5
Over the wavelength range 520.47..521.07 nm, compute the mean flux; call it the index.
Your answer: 9.96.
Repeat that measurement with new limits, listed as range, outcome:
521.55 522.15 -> 10.5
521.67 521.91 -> 10.2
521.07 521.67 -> 10.7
